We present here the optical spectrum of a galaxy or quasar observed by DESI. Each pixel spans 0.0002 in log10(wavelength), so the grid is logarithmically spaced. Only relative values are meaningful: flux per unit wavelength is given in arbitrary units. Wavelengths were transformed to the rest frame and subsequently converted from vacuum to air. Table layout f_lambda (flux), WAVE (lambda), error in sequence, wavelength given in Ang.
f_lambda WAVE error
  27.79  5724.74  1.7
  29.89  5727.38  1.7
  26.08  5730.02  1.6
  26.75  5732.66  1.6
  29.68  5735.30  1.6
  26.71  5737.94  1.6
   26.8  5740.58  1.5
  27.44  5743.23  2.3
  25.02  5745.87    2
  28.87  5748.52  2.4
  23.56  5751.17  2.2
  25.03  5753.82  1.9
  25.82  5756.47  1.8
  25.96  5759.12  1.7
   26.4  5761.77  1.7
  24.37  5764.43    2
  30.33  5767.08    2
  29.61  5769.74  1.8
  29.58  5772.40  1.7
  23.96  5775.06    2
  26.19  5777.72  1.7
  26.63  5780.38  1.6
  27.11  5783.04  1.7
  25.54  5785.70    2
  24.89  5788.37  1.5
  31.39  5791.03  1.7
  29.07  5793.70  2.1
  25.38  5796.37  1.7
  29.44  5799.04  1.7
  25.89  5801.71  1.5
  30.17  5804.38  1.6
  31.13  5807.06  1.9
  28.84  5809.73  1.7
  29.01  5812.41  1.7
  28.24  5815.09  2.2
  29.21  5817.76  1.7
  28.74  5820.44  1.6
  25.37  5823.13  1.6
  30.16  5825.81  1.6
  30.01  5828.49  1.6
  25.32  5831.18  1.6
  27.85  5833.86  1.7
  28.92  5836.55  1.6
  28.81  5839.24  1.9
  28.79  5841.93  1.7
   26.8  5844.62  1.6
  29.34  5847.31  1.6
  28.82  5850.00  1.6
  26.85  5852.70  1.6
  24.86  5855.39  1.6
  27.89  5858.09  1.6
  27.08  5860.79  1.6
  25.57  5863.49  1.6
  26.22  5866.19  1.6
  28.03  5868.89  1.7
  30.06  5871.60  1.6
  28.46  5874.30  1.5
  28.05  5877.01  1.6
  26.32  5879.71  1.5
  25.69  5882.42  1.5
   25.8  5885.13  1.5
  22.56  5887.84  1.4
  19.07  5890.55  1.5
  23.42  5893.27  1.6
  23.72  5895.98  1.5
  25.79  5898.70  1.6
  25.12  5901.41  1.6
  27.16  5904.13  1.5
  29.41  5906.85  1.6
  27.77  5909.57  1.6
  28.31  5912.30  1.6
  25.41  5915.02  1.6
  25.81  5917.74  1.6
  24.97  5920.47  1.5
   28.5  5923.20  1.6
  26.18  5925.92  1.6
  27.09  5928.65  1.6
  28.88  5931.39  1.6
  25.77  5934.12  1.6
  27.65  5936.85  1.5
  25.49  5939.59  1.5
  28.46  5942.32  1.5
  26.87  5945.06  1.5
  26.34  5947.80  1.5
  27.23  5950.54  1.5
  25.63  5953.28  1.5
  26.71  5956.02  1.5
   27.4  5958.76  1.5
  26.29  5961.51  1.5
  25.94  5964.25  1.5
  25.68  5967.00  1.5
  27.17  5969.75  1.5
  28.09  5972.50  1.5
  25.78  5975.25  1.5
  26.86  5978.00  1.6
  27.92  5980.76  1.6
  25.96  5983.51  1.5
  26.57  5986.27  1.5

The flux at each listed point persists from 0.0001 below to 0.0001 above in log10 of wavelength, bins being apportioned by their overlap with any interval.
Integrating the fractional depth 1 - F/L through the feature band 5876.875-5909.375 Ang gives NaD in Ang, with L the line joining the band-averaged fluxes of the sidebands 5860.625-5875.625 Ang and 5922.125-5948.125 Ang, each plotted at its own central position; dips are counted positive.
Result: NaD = 2.7 Ang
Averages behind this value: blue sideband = 27.6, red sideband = 27.1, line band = 25.2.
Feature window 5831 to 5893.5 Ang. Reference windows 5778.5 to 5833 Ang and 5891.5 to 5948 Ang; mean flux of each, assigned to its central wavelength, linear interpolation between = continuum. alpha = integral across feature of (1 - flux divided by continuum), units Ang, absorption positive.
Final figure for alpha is 1.2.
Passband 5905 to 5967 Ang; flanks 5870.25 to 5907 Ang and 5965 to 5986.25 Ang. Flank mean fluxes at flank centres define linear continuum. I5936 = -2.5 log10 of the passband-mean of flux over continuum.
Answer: -0.03 mag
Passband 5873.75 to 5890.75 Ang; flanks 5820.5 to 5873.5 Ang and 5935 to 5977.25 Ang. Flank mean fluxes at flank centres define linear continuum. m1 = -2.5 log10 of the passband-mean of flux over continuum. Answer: 0.08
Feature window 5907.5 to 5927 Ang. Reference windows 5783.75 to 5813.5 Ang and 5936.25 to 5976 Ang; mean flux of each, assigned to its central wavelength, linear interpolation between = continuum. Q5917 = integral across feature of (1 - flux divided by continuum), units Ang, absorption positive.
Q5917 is 0.2 Ang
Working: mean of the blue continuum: 28.2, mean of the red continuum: 26.7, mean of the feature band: 26.8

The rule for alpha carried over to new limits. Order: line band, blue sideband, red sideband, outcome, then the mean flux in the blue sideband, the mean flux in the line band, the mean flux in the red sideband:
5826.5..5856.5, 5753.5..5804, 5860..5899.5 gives -1.95 Ang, 27.1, 27.9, 25.7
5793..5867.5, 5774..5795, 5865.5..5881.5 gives -1.62 Ang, 26.9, 28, 27.9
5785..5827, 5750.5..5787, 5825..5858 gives -1.61 Ang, 26.5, 28.3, 28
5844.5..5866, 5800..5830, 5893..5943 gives 0.63 Ang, 28.8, 27.1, 26.6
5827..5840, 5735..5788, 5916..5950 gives -0.71 Ang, 26.6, 28.2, 26.8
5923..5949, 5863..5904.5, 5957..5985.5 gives -0.78 Ang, 25.7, 27.1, 26.7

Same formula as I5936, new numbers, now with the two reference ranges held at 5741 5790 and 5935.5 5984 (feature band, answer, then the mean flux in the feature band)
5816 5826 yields -0.06 mag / 28.2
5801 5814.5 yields -0.10 mag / 29.1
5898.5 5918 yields -0.01 mag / 27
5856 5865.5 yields 0.00 mag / 26.6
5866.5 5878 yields -0.07 mag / 28.4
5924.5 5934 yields -0.02 mag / 27.2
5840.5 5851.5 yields -0.07 mag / 28.4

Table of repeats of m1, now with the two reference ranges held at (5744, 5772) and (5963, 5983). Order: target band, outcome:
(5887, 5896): 0.21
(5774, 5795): -0.01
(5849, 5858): -0.01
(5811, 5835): -0.06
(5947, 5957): 0.01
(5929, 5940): -0.01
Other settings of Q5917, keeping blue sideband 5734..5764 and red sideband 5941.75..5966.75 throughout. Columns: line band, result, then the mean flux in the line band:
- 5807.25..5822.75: -1.3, 28.8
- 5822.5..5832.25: -0.5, 28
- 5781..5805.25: -1.0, 27.6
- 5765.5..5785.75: -0.8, 27.5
